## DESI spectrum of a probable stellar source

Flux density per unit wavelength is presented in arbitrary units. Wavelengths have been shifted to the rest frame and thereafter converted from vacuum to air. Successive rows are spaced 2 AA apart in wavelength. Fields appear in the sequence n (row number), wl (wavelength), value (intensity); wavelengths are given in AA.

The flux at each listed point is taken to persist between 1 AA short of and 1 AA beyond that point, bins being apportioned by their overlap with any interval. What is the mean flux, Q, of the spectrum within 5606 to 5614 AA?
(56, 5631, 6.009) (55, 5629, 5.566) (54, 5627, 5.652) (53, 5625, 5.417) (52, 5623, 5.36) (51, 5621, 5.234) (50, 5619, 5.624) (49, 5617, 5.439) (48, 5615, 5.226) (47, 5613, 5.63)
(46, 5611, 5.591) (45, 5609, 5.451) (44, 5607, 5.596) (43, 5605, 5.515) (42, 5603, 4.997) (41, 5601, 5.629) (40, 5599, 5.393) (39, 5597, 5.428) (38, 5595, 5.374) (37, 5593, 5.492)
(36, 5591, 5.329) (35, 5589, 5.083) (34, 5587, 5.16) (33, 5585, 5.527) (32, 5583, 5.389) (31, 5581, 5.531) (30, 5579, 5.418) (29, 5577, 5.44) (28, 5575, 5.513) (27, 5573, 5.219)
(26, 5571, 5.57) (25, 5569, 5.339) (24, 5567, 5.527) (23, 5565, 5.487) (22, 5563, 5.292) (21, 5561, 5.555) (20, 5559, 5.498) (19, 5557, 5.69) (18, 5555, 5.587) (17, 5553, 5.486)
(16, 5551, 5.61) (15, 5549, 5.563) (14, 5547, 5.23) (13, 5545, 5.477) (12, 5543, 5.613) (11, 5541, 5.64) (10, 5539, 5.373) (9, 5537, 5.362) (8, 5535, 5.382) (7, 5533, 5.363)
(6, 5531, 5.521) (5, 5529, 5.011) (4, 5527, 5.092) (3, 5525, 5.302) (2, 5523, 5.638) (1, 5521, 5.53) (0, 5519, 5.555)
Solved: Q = 5.57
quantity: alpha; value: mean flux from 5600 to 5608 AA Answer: 5.43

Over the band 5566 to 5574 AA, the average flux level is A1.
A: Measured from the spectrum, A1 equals 5.41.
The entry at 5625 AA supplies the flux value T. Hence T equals 5.417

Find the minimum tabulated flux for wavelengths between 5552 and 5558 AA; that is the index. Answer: 5.486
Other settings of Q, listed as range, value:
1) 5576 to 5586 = 5.46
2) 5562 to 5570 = 5.41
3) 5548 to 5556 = 5.56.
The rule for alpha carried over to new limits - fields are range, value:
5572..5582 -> 5.42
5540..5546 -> 5.58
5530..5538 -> 5.41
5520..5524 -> 5.58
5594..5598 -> 5.4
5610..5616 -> 5.48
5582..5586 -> 5.46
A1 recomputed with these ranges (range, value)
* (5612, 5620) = 5.48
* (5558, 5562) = 5.53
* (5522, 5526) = 5.47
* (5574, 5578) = 5.48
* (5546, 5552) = 5.47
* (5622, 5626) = 5.39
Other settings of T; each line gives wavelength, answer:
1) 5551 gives 5.61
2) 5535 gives 5.382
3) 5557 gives 5.69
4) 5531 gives 5.521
